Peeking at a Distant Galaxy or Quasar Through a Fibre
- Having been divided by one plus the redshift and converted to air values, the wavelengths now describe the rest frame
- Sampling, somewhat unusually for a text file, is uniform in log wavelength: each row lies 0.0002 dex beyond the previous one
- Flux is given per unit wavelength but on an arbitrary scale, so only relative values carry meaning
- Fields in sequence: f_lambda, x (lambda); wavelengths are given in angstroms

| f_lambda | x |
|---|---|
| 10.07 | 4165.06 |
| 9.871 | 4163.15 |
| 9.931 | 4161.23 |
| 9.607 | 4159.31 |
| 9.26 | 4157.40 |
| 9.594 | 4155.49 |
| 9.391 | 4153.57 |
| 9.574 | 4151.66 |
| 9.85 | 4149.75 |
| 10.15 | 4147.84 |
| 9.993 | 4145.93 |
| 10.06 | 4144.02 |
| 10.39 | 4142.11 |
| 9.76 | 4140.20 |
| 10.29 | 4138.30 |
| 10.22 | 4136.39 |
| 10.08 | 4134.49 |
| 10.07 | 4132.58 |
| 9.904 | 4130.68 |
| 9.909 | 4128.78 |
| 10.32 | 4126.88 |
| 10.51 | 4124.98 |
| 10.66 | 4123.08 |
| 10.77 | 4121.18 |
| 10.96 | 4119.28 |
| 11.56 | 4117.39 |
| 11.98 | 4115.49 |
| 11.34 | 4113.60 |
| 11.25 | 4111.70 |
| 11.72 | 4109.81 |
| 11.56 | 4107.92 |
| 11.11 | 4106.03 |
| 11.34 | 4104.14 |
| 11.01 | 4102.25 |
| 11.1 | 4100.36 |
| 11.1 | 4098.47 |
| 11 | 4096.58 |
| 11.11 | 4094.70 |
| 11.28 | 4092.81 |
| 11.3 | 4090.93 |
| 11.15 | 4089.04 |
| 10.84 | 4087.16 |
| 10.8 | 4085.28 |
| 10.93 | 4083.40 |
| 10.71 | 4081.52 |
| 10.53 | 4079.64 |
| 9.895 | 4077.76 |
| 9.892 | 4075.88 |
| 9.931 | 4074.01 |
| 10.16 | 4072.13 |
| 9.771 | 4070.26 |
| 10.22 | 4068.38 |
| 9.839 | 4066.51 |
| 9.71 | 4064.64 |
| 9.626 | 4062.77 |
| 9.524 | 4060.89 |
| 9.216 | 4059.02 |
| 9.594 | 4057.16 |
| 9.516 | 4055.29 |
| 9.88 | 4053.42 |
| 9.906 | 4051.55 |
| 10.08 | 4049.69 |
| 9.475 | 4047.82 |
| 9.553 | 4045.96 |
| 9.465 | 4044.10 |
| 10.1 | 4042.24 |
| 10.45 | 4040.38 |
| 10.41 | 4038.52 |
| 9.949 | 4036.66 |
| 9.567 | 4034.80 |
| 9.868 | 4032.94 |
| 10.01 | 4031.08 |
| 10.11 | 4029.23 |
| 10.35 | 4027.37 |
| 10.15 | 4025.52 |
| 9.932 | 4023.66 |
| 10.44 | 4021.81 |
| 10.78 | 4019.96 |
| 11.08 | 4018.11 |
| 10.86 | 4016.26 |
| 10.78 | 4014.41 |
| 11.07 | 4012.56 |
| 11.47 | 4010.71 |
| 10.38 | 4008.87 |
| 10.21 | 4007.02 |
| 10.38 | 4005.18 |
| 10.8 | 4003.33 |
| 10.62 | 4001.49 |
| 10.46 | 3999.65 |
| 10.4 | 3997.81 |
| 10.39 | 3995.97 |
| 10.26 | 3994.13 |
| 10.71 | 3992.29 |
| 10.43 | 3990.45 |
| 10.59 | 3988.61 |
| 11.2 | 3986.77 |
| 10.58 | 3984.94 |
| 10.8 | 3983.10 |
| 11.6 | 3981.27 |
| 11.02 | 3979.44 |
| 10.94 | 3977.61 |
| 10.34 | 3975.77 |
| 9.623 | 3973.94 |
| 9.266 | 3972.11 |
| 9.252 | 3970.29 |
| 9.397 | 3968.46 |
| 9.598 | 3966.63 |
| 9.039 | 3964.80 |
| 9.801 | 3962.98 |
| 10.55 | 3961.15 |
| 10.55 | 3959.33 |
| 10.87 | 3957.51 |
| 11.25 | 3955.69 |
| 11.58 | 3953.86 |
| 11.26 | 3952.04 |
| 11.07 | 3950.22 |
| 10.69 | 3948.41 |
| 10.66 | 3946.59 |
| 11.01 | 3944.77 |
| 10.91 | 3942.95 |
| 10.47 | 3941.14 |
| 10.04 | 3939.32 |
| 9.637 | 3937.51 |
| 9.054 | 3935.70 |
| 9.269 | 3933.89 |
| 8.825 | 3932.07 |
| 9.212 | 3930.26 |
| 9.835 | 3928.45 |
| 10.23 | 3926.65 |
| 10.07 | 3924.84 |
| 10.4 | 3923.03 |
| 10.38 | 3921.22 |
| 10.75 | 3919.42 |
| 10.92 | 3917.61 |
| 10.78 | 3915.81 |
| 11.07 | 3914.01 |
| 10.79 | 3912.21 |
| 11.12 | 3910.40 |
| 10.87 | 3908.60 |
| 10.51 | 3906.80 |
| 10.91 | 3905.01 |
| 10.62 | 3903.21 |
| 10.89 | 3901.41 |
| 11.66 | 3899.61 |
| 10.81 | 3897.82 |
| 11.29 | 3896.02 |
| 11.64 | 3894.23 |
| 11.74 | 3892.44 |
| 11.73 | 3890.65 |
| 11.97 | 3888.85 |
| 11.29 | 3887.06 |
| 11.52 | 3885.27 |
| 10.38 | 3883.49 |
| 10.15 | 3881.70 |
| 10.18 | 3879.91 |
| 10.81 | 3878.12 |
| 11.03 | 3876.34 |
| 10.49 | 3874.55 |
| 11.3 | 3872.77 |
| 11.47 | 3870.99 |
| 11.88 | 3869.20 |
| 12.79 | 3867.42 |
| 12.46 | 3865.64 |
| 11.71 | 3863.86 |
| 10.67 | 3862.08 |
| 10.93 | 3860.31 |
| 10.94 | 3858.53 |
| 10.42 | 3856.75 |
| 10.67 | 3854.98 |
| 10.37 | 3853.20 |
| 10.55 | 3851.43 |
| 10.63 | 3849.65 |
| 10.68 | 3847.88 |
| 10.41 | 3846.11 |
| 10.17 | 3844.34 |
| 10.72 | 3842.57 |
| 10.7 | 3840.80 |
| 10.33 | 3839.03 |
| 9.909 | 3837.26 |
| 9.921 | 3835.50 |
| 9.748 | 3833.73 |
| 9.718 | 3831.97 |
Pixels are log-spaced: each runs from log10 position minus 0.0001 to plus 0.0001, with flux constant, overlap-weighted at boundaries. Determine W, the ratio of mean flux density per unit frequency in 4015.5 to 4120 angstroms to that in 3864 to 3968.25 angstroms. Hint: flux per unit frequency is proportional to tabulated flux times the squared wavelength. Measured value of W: 1.05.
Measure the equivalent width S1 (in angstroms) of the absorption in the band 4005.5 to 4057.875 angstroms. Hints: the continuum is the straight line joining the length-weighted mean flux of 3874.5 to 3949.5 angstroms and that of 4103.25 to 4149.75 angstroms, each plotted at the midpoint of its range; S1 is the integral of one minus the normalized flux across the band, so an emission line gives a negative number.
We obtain 2.2 angstroms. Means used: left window 10.6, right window 10.6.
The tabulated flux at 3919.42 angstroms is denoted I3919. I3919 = 10.75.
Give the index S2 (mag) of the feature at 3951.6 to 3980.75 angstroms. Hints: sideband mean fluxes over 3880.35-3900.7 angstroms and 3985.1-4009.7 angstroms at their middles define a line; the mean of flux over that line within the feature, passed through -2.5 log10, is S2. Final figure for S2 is 0.049 mag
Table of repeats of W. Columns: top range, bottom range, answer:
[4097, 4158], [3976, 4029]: 1.05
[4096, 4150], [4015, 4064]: 1.11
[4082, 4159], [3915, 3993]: 1.12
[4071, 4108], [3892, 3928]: 1.09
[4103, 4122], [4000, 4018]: 1.11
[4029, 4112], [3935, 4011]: 1.04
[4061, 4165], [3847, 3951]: 1.08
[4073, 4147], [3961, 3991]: 1.12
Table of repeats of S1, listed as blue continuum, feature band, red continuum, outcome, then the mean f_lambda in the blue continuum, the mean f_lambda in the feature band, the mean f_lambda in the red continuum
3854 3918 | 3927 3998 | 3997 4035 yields 2.9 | 11.1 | 10.3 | 10.5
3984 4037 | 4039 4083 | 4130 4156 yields 1.7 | 10.5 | 9.89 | 9.96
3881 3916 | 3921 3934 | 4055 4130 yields 1.5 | 11.1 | 9.77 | 10.6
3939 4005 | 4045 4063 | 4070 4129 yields 1.9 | 10.5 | 9.64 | 10.9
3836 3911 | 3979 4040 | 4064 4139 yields 1.6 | 11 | 10.5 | 10.7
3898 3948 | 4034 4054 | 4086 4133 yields 1.7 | 10.4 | 9.9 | 11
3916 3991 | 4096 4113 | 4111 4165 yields -1.6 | 10.3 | 11.2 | 10.2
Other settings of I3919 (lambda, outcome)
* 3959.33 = 10.55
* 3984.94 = 10.58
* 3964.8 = 9.039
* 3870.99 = 11.47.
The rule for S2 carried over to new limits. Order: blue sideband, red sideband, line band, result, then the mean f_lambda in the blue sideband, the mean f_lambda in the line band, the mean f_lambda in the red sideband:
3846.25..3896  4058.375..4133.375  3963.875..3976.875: 0.15 mag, 11.1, 9.52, 10.6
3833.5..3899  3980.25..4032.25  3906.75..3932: 0.04 mag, 10.9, 10.4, 10.6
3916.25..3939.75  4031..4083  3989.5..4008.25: -0.06 mag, 9.91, 10.5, 9.9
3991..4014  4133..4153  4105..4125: -0.11 mag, 10.6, 11.3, 10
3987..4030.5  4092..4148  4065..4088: 0.04 mag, 10.6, 10.3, 10.8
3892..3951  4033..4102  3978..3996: -0.04 mag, 10.5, 10.8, 10.2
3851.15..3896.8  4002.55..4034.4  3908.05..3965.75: 0.05 mag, 11.2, 10.4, 10.5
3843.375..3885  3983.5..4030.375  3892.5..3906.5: -0.03 mag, 10.9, 11.1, 10.6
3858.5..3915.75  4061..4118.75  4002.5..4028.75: 0.03 mag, 11.2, 10.6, 10.8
